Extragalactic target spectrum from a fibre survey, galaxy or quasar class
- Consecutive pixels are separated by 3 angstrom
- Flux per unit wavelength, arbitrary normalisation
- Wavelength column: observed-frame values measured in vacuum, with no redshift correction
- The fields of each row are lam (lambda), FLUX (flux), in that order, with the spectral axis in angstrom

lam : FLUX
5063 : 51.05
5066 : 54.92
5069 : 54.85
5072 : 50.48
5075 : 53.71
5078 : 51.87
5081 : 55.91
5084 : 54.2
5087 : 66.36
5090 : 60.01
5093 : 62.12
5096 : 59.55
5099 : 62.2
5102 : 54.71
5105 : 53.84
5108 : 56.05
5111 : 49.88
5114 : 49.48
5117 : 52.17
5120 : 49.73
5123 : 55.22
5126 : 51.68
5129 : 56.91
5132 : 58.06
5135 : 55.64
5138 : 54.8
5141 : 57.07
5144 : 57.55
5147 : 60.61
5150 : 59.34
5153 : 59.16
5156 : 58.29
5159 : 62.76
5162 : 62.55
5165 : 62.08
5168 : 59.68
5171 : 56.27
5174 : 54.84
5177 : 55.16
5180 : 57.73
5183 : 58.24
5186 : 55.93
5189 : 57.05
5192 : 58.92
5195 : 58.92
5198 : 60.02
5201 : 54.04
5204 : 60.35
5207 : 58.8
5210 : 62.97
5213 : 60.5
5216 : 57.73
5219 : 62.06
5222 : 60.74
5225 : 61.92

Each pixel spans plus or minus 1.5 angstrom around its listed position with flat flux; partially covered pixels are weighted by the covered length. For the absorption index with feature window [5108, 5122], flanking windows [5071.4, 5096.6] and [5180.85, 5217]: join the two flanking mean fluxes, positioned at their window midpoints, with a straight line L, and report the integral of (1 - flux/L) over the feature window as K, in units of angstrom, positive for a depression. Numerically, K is 1.6 angstrom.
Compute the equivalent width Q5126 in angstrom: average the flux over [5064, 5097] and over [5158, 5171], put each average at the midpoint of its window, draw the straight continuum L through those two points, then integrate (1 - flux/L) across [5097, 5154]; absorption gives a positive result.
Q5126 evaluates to 3.4 angstrom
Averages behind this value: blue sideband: 56.6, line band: 55.5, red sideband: 61.1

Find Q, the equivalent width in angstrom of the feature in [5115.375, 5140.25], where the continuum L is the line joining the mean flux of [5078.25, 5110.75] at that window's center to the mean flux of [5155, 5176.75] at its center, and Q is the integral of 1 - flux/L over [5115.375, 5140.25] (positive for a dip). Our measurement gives 1.79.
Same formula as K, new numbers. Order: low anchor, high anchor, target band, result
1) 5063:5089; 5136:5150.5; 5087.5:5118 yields -0.15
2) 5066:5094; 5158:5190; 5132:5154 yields -0.01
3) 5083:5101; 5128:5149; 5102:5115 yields 1.49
